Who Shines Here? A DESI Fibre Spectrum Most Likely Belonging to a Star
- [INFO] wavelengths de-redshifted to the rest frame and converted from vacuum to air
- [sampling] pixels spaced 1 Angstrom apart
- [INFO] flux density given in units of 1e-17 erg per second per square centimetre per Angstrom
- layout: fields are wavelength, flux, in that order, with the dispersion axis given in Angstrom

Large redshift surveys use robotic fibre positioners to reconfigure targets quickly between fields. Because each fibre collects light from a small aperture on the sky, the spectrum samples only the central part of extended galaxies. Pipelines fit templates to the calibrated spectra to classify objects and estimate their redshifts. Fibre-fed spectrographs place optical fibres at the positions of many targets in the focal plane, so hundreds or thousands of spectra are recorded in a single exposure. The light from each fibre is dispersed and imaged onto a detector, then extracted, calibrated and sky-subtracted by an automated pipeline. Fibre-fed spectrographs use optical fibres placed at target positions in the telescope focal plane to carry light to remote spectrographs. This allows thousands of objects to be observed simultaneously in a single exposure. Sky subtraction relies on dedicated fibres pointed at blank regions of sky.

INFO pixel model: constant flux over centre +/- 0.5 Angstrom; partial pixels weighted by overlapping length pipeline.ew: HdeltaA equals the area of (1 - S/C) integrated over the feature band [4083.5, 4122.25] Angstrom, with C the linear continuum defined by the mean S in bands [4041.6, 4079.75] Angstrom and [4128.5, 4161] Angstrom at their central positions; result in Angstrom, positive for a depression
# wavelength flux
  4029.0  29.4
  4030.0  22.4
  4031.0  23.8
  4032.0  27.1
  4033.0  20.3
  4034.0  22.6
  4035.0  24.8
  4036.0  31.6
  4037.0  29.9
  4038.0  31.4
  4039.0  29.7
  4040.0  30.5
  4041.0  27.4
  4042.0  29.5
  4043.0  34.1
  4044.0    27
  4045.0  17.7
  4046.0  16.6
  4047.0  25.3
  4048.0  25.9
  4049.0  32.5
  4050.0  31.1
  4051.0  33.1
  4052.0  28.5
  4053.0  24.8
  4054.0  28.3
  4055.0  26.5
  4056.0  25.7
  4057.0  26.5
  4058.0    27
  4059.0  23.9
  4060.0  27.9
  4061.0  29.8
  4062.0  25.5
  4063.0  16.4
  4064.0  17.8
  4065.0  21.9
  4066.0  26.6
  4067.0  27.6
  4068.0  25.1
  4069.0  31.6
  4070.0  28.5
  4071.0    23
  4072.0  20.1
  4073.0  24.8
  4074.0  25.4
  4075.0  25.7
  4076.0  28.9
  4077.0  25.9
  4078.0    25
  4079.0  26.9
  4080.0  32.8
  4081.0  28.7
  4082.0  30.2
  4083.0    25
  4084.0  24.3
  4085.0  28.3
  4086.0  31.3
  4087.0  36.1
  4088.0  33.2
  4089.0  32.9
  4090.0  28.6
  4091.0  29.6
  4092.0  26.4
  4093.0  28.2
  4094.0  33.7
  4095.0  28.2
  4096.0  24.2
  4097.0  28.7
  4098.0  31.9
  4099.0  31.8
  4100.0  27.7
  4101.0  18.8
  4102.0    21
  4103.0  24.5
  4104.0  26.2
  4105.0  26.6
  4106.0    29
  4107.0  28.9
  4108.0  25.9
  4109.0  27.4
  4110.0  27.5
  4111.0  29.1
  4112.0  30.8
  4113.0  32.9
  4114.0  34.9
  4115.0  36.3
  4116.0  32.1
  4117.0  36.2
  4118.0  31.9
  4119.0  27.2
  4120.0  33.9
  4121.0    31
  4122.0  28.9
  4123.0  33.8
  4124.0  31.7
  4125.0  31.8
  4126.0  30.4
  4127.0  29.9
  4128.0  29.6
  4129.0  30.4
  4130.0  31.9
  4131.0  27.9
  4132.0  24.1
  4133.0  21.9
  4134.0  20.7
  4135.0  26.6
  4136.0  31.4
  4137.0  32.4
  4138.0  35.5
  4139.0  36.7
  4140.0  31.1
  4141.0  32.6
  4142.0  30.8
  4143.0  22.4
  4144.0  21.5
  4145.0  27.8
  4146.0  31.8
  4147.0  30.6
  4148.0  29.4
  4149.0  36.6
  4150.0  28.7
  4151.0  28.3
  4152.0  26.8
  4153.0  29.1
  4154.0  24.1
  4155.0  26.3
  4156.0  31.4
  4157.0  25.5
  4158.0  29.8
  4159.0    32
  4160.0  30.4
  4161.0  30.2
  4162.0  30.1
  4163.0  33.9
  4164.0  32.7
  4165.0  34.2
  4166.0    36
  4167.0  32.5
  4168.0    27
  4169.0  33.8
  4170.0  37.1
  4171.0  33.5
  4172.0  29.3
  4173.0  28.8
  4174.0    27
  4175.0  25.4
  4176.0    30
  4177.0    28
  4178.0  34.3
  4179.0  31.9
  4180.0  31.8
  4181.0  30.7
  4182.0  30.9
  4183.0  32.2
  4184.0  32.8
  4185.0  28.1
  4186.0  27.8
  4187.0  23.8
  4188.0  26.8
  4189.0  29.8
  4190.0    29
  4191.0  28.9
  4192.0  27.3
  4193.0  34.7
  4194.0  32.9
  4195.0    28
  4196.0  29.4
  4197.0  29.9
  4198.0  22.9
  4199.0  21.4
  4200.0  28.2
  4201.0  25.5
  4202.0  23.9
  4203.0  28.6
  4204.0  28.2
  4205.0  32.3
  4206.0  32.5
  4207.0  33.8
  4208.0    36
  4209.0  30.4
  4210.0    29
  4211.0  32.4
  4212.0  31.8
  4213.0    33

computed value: -2.6 Angstrom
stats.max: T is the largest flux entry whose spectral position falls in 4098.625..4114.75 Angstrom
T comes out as 34.9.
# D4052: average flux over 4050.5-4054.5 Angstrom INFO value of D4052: 28.7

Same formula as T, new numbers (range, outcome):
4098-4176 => 37.1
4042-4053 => 34.1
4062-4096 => 36.1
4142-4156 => 36.6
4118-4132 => 33.9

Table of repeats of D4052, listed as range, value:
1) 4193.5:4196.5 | 30.1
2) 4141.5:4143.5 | 26.6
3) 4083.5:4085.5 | 26.3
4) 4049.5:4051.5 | 32.1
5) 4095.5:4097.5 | 26.4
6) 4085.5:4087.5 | 33.7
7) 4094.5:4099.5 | 29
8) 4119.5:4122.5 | 31.3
